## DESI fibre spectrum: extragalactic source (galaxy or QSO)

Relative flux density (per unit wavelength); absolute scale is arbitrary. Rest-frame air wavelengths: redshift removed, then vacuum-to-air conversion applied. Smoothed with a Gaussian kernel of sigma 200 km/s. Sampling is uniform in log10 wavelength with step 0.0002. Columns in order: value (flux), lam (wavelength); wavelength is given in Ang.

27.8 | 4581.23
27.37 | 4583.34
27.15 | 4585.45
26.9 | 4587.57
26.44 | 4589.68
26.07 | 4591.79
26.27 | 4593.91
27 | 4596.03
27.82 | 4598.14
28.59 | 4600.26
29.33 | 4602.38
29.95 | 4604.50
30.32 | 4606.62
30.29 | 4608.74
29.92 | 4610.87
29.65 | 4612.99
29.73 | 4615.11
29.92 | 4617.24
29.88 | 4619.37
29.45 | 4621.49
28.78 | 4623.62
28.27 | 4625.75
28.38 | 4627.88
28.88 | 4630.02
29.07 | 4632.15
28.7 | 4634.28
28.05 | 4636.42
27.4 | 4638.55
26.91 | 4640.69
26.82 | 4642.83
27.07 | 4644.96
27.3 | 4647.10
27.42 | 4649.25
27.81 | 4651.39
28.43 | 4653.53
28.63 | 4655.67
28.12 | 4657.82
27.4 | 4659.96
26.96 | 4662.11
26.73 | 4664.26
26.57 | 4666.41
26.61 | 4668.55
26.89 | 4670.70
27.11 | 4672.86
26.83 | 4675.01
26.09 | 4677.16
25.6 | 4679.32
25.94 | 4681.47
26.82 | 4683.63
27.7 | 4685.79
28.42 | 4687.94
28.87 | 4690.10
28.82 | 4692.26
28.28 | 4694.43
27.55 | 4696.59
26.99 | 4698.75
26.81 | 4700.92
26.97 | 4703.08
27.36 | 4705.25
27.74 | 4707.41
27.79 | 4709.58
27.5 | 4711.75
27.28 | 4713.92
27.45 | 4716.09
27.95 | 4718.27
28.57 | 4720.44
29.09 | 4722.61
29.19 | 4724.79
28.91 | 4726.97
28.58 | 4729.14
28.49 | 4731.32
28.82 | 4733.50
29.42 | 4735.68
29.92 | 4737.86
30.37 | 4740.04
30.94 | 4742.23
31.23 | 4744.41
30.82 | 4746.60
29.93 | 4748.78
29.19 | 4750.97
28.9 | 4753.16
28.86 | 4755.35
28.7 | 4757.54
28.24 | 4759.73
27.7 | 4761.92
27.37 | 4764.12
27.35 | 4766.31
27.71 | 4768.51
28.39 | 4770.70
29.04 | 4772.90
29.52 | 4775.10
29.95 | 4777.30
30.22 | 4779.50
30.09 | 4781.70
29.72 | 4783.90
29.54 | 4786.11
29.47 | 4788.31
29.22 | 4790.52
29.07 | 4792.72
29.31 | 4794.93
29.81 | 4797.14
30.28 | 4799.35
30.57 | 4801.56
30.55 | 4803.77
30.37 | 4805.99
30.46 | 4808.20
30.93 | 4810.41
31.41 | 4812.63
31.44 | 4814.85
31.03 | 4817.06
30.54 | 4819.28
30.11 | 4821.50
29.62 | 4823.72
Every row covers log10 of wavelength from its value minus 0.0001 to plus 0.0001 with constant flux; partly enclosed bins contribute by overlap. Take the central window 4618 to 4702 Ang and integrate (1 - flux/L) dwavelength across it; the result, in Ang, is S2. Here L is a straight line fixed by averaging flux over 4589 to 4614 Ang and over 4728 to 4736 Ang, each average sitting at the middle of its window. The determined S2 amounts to 2.9 Ang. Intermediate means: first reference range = 28.5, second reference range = 28.8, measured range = 27.7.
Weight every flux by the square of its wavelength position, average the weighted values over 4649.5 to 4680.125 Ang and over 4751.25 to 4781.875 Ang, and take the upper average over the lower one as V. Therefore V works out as 1.1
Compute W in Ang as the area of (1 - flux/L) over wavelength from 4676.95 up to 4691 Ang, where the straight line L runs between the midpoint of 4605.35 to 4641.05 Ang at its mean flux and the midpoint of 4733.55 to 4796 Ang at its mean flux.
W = 1.00 Ang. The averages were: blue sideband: 29.1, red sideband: 29.3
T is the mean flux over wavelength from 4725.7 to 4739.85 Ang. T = 29.1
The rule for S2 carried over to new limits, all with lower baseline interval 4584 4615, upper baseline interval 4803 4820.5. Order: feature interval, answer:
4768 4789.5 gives 0.7 Ang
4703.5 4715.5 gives 0.9 Ang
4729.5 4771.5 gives 1.5 Ang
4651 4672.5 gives 1.2 Ang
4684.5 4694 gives 0.3 Ang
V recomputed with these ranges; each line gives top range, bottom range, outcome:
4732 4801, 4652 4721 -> 1.11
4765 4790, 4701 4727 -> 1.07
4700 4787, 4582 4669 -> 1.08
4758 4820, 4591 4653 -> 1.12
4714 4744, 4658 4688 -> 1.11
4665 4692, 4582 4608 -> 1.01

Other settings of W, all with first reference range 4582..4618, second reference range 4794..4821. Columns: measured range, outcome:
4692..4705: 0.9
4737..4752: -0.2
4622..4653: 0.9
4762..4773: 0.8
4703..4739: 1.6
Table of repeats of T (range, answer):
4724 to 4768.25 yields 29.1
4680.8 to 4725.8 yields 27.8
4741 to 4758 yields 29.9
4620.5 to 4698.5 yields 27.6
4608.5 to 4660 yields 28.5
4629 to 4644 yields 28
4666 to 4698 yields 27.2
